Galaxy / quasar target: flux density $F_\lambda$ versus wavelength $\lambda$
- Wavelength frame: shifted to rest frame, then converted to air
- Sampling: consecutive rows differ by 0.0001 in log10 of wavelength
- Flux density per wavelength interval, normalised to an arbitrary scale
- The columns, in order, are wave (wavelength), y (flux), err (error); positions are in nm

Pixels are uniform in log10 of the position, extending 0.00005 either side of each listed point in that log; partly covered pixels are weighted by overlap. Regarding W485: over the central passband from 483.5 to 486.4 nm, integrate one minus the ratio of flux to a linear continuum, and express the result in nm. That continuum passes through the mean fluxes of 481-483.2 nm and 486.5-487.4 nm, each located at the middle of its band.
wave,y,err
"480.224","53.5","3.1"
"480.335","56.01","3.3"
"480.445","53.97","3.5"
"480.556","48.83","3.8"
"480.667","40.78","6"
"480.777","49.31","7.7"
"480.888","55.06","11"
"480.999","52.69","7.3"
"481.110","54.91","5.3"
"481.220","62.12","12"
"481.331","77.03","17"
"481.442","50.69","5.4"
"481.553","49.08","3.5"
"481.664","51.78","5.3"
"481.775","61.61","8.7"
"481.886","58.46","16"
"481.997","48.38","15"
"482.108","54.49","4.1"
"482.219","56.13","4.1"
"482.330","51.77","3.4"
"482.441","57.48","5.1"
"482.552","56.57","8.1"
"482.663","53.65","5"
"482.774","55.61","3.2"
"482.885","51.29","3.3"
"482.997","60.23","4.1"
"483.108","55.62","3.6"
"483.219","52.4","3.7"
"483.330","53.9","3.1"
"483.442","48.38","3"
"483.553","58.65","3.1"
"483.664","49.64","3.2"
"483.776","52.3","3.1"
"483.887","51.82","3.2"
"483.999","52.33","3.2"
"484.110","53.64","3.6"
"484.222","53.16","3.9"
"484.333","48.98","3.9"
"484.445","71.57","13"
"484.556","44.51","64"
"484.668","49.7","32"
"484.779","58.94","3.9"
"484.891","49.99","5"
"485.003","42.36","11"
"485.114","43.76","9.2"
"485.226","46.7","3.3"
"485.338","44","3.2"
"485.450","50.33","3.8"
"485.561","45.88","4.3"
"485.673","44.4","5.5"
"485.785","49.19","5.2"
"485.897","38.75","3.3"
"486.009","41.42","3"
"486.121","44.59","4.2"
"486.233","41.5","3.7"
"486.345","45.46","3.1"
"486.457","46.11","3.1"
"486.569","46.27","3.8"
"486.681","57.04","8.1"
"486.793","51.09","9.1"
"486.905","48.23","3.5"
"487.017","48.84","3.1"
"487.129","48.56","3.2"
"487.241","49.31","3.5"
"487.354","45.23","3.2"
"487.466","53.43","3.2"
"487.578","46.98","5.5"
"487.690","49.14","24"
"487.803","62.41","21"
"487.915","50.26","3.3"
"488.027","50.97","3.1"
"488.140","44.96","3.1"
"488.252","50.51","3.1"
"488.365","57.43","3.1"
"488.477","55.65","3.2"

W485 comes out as 0.18 nm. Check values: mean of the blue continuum 56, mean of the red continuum 49.3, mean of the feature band 49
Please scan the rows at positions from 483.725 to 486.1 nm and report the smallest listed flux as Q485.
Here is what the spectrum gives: 38.75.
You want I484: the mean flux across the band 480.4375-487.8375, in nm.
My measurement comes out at 51.4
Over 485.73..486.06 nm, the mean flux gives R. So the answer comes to 43.1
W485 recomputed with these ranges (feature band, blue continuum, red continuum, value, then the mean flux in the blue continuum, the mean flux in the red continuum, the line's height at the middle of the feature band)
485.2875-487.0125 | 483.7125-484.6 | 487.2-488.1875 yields 0.179 nm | 53.6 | 50.3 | 51.8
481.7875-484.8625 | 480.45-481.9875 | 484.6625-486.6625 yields -0.218 nm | 54.6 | 46.2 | 50.6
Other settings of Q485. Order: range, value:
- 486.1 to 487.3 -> 41.5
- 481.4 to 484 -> 48.38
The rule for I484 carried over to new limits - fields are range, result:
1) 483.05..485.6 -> 51.3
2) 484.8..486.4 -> 45.2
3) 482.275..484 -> 53.9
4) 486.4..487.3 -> 49.4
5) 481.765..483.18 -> 55.3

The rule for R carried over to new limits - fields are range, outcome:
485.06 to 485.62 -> 46.1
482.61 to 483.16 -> 55.3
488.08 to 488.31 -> 47.7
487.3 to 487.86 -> 51.5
